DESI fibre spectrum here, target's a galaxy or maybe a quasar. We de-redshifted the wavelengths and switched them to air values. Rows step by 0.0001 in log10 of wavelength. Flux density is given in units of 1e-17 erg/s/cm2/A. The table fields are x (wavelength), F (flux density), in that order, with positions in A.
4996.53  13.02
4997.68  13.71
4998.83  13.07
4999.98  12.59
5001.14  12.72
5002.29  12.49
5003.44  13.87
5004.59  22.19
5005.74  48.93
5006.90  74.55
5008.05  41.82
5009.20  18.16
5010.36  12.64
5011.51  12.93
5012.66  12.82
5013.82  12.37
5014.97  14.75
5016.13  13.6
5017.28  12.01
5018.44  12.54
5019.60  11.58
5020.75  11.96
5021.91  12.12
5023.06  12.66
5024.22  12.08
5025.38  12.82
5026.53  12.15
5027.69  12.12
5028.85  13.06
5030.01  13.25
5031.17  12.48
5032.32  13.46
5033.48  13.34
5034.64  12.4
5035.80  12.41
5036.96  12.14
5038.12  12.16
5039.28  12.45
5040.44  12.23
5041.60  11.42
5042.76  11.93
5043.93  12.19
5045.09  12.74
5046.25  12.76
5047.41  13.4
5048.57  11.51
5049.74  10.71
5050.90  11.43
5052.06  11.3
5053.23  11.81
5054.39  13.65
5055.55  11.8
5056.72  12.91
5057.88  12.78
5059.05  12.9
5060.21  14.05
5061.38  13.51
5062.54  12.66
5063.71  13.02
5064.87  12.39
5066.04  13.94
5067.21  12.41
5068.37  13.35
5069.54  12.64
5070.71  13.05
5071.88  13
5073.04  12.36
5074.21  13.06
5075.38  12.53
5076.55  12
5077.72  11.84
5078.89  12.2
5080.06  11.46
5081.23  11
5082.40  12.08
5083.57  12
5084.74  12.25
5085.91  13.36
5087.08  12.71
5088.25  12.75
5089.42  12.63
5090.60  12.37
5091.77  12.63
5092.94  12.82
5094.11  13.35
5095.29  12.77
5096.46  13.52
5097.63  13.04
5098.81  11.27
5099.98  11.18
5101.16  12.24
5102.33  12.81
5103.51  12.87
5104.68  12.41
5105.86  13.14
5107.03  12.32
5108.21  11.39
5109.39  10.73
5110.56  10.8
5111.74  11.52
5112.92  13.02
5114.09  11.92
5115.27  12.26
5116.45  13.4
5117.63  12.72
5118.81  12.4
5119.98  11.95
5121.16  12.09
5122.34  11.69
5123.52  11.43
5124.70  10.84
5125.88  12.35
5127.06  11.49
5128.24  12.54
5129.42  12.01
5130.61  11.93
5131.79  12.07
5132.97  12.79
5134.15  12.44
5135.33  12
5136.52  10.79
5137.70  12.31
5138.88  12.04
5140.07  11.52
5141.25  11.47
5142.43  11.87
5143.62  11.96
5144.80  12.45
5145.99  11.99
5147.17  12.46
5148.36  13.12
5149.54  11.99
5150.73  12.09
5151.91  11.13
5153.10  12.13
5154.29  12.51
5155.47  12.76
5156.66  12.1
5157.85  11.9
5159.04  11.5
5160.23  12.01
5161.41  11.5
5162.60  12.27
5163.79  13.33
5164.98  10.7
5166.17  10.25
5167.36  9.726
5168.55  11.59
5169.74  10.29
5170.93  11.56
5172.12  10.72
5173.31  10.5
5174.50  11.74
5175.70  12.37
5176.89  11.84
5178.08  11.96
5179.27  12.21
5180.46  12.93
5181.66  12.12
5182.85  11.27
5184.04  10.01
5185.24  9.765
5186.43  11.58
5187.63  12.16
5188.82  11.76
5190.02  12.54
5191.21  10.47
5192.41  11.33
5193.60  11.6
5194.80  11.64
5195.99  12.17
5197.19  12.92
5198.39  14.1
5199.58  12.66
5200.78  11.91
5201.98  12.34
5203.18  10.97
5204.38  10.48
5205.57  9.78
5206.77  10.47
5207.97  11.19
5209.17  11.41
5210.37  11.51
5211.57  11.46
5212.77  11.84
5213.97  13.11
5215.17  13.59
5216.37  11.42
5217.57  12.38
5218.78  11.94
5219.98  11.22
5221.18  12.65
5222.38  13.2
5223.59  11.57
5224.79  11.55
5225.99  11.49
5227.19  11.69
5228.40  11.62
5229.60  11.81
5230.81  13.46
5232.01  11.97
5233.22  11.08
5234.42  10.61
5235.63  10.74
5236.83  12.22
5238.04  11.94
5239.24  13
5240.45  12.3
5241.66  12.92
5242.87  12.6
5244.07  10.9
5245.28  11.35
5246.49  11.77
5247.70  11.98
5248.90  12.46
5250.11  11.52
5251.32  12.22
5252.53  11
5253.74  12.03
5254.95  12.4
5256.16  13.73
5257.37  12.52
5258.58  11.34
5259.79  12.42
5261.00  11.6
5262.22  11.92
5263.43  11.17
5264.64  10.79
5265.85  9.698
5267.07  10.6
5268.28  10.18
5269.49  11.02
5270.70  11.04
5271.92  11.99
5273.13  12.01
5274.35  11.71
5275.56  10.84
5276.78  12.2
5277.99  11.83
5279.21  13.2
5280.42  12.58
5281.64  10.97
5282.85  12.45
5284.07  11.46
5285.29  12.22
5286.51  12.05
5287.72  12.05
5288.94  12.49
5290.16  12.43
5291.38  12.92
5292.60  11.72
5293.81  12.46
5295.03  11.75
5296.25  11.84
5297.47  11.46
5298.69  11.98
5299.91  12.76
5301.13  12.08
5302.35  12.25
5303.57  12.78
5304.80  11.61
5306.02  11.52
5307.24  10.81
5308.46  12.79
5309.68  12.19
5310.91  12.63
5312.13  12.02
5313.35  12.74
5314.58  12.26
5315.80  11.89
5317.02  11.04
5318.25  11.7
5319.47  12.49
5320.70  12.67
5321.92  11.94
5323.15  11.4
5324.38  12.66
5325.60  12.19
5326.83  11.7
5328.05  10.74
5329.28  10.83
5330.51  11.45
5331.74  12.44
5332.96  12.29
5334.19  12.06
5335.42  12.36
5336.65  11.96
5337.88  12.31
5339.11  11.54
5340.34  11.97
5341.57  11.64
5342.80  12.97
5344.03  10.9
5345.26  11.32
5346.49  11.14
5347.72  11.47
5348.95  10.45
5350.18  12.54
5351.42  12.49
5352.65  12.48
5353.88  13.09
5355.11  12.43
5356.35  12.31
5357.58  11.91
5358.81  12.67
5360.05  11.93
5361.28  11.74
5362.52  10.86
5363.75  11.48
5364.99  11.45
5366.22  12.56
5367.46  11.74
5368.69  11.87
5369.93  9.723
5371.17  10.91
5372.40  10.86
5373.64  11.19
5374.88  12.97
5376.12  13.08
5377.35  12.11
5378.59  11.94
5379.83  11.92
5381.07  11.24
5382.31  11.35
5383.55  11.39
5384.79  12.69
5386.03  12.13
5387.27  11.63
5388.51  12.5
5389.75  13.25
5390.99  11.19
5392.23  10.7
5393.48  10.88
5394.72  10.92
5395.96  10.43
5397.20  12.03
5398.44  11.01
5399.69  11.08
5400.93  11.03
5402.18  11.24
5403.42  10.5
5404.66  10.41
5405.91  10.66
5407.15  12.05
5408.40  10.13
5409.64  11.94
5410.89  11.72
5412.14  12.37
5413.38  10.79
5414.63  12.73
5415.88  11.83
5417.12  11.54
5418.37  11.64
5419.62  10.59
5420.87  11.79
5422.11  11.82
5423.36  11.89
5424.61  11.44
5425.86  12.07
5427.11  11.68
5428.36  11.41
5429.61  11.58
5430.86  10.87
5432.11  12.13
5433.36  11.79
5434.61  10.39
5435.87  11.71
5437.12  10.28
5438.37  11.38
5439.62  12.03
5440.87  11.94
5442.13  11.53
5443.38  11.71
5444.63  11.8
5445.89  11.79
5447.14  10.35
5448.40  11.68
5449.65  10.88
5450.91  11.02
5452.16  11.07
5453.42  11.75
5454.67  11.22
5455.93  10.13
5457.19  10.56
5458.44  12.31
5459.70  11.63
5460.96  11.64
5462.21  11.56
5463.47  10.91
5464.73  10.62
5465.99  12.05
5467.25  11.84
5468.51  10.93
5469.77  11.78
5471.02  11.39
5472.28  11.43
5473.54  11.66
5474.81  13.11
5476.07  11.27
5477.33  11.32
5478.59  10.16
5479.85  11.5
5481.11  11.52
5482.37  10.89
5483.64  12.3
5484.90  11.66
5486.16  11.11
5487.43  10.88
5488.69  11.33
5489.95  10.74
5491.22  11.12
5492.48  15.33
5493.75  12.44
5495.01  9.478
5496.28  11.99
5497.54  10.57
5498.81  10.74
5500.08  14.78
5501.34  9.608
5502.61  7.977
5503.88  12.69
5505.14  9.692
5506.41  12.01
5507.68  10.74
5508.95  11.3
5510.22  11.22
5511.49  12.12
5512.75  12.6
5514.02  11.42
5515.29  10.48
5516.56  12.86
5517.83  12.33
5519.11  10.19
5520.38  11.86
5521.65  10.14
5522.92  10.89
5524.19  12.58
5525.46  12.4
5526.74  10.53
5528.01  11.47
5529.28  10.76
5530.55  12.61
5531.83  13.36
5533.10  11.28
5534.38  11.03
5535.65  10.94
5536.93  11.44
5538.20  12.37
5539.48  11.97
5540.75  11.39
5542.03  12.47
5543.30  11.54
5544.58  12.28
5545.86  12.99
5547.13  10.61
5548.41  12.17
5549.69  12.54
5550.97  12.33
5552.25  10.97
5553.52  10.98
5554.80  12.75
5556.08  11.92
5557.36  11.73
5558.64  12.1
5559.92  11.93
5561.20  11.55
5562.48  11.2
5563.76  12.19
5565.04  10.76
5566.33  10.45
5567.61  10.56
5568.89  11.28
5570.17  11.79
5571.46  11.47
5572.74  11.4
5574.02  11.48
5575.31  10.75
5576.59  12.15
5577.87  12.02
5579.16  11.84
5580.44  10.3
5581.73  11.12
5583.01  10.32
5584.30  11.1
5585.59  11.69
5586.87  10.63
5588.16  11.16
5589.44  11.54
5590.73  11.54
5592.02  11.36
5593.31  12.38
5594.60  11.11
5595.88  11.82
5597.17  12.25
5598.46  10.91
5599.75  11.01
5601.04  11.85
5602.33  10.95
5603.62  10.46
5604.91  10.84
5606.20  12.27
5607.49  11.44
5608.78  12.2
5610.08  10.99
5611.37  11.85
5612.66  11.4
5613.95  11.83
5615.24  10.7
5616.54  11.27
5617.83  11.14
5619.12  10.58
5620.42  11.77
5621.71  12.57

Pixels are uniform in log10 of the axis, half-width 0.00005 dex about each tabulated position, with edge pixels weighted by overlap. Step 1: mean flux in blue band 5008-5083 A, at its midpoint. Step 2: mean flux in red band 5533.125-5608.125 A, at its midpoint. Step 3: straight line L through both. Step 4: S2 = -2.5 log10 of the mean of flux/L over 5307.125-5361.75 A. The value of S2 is 0.01 mag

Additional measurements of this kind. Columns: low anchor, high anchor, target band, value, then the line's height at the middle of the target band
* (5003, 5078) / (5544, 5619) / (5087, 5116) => 0.17 mag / 14.4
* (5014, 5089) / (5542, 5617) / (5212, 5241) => 0.01 mag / 12.2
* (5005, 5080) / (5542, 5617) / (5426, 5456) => 0.09 mag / 12.3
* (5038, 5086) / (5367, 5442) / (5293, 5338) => -0.02 mag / 11.7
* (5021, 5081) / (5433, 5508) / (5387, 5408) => 0.03 mag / 11.6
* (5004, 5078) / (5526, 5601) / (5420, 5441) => 0.08 mag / 12.4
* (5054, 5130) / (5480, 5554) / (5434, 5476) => 0.03 mag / 11.7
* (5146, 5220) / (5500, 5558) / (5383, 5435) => 0.01 mag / 11.6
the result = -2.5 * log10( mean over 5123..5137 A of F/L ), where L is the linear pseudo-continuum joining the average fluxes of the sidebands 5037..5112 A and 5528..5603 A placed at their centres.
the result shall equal 0.04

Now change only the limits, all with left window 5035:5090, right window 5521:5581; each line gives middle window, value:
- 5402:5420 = 0.046 mag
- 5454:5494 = 0.022 mag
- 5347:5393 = 0.008 mag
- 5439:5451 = 0.029 mag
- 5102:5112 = 0.034 mag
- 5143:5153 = 0.014 mag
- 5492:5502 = -0.009 mag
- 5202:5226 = 0.046 mag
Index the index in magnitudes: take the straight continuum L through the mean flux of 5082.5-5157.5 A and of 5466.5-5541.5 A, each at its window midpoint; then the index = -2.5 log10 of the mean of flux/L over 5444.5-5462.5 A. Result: 0.03 mag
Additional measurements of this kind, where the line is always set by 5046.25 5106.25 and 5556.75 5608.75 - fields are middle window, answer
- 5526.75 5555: -0.030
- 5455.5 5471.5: 0.028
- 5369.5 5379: 0.020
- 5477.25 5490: 0.034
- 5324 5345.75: 0.008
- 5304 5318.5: 0.004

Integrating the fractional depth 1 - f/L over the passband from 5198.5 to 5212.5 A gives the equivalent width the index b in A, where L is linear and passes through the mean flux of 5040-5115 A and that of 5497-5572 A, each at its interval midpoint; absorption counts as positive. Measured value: 0.88 A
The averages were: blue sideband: 12.4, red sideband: 11.5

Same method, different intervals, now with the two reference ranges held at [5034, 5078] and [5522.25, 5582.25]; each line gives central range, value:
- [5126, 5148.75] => 0.54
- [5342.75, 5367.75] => 0.20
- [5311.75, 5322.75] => -0.03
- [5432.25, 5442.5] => 0.36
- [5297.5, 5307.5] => 0.07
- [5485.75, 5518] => 0.78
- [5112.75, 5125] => 0.23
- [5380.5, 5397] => 0.48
